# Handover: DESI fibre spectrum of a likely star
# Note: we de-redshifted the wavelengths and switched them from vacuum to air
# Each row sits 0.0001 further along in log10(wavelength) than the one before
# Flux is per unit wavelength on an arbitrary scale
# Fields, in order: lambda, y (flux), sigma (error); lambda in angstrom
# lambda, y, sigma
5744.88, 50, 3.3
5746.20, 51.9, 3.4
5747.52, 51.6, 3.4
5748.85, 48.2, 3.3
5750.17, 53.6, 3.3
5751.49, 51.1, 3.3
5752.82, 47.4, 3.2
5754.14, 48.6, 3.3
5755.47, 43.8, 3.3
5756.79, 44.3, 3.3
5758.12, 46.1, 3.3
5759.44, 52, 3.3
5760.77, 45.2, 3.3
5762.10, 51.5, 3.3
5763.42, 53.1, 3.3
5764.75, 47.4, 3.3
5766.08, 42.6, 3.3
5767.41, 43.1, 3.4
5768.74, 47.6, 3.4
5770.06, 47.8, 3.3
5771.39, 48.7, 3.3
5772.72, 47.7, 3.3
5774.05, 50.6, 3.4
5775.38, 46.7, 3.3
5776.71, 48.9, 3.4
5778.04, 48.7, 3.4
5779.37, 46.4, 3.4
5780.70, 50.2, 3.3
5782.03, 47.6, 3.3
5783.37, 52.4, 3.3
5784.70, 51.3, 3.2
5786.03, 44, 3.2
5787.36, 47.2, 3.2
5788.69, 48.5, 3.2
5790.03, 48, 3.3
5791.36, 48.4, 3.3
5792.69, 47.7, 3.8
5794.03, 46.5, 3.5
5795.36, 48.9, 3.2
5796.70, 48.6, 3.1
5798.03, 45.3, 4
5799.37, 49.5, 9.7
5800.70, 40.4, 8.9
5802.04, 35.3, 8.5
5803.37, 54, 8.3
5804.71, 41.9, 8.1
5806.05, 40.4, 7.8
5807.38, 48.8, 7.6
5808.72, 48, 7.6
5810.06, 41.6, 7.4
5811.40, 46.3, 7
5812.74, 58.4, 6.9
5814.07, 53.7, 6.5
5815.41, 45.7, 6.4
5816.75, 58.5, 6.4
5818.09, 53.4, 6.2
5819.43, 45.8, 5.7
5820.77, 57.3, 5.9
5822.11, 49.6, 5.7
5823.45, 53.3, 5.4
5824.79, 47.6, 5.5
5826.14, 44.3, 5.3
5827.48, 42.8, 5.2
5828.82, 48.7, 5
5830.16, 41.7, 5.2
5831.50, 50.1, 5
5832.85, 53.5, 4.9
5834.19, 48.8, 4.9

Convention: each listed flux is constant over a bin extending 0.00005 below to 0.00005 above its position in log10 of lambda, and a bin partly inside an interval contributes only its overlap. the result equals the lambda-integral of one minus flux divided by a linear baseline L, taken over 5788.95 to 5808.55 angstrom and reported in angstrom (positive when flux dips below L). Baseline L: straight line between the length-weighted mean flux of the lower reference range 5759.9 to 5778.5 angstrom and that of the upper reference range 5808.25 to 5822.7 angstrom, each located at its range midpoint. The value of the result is 1.4 angstrom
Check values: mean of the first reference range 47.9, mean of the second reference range 50.8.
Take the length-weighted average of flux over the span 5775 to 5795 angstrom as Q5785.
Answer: 48.2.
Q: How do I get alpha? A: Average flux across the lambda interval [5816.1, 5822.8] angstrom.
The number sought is 52.9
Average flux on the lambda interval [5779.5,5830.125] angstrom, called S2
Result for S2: 48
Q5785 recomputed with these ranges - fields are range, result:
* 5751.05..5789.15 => 47.9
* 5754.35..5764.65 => 48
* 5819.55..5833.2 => 48.6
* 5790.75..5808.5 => 45.9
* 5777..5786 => 49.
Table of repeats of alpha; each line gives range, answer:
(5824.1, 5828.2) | 44.9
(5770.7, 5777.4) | 48.5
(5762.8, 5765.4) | 50.2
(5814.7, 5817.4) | 52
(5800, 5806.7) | 42.4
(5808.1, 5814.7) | 49.6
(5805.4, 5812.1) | 45.1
